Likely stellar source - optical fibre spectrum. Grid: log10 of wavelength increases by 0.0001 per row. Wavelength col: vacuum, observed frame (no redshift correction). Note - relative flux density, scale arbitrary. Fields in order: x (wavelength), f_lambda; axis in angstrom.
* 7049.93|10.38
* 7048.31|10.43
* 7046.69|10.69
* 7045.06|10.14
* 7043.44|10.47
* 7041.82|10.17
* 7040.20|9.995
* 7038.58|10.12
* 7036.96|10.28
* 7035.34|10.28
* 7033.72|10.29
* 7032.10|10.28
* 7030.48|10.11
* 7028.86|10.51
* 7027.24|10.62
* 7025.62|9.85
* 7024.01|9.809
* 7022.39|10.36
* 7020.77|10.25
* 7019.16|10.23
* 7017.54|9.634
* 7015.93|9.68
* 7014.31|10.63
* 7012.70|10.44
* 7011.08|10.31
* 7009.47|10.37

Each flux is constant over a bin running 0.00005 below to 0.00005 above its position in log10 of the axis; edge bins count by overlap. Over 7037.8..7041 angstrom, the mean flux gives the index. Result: 10.1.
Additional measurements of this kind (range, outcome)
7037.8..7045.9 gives 10.2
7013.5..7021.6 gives 10.1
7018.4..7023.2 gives 10.3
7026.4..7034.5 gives 10.4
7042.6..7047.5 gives 10.4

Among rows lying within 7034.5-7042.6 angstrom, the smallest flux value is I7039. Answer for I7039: 9.995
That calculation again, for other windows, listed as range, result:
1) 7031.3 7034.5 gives 10.28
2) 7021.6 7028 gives 9.809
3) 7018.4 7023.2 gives 10.23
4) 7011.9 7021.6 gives 9.634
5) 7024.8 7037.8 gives 9.85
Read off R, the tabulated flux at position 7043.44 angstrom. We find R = 10.47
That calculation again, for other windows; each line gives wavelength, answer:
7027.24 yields 10.62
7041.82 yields 10.17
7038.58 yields 10.12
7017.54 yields 9.634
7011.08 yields 10.31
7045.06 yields 10.14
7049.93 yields 10.38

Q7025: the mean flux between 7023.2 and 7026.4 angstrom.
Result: 9.85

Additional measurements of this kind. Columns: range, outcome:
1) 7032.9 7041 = 10.2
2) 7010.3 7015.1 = 10.5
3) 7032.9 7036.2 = 10.3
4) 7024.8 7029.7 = 10.3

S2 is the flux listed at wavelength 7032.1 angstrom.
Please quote 10.28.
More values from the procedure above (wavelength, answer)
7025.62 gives 9.85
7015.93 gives 9.68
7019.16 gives 10.23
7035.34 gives 10.28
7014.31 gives 10.63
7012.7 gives 10.44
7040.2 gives 9.995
